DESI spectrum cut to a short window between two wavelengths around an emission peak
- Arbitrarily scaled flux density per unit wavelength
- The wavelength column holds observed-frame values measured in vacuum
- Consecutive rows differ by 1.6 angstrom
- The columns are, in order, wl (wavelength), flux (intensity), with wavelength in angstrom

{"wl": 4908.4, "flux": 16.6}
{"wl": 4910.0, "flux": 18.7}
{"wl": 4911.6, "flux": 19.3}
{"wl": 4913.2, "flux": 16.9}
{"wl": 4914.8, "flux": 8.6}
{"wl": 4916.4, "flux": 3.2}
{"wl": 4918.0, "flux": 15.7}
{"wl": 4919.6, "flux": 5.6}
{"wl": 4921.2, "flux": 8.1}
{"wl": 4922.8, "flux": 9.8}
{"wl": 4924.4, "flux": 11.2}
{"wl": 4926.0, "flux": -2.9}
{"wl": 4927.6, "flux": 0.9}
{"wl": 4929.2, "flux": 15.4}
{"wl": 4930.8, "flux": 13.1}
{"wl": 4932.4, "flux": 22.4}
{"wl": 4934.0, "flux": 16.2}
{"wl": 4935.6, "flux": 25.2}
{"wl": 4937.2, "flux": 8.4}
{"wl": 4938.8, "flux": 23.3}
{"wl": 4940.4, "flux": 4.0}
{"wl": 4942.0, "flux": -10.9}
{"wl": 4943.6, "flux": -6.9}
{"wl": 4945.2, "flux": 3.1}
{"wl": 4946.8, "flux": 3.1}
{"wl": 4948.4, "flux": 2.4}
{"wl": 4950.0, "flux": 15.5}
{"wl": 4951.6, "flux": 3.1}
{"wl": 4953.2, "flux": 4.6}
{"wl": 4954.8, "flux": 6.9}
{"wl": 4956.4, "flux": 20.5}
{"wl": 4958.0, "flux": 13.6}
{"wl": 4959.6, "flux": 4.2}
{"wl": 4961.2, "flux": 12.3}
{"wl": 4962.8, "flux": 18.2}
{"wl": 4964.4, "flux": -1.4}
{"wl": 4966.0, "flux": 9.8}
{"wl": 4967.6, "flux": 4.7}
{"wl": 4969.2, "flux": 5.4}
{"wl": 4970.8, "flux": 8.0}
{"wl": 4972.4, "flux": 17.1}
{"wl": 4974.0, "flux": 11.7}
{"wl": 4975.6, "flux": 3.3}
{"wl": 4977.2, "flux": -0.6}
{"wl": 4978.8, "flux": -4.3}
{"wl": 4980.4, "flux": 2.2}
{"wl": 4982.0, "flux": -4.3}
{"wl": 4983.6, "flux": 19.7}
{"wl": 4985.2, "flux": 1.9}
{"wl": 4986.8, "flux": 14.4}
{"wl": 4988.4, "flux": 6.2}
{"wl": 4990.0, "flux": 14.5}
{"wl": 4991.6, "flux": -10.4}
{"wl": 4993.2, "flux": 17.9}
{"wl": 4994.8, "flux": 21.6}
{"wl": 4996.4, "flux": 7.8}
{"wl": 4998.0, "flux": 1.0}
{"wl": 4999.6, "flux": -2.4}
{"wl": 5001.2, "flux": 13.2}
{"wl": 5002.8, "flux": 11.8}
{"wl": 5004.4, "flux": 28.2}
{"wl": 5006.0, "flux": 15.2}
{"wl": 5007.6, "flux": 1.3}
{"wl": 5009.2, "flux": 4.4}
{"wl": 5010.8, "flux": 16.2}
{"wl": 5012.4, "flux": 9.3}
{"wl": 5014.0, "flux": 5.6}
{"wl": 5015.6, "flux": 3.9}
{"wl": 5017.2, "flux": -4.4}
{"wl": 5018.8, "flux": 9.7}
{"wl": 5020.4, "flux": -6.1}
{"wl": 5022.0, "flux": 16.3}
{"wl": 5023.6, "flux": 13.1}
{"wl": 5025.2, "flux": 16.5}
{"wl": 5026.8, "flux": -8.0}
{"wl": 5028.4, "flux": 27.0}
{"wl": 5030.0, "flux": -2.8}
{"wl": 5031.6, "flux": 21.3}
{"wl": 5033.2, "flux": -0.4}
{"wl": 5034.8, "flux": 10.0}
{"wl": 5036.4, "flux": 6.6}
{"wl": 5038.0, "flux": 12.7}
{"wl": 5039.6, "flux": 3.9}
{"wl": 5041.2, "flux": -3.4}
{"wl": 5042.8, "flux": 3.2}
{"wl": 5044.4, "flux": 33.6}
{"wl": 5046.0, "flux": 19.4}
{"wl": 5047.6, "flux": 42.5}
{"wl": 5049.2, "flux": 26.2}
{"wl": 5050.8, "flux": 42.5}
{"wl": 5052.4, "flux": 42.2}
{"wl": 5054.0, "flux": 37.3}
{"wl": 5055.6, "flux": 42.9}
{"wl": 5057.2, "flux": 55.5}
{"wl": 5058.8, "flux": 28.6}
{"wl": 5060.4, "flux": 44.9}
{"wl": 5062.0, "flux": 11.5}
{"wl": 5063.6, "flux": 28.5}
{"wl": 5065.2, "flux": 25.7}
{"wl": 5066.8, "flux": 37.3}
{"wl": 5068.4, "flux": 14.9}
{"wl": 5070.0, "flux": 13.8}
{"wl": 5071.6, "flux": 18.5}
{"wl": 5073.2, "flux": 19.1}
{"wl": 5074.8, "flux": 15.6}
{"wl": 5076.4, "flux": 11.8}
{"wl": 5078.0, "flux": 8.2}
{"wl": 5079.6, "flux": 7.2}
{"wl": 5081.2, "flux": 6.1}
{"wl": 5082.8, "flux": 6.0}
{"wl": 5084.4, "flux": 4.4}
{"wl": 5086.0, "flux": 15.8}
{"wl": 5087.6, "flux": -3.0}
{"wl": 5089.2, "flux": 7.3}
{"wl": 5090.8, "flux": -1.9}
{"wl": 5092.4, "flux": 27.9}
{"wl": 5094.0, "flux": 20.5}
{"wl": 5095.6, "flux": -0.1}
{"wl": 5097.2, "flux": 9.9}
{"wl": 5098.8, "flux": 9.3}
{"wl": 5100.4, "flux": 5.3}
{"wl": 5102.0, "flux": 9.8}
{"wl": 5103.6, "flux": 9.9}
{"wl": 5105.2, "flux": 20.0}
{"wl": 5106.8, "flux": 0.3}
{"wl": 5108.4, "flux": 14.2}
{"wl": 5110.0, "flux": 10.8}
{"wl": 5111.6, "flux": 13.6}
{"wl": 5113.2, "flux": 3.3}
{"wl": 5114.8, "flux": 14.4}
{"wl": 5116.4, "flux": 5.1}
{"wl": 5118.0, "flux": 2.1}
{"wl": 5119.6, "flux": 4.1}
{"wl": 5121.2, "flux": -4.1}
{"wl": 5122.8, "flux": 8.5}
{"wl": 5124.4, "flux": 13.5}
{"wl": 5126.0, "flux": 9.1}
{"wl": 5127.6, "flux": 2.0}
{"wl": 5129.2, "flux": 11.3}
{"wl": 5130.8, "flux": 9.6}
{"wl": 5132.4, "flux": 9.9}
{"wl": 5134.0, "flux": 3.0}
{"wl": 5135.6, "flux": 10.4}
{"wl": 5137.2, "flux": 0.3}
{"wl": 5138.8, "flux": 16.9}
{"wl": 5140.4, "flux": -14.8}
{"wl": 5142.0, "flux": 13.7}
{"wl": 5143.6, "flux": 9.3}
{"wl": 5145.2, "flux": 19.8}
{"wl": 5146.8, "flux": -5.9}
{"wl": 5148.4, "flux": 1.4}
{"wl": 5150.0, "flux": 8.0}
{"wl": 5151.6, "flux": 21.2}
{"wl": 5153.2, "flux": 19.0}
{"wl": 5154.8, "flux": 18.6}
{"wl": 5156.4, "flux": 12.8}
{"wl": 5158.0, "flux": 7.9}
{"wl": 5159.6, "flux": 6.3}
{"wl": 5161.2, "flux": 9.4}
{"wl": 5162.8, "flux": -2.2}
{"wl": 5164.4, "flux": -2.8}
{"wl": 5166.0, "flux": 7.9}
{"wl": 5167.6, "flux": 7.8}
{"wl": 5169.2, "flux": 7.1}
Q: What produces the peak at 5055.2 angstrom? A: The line C IV 1549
